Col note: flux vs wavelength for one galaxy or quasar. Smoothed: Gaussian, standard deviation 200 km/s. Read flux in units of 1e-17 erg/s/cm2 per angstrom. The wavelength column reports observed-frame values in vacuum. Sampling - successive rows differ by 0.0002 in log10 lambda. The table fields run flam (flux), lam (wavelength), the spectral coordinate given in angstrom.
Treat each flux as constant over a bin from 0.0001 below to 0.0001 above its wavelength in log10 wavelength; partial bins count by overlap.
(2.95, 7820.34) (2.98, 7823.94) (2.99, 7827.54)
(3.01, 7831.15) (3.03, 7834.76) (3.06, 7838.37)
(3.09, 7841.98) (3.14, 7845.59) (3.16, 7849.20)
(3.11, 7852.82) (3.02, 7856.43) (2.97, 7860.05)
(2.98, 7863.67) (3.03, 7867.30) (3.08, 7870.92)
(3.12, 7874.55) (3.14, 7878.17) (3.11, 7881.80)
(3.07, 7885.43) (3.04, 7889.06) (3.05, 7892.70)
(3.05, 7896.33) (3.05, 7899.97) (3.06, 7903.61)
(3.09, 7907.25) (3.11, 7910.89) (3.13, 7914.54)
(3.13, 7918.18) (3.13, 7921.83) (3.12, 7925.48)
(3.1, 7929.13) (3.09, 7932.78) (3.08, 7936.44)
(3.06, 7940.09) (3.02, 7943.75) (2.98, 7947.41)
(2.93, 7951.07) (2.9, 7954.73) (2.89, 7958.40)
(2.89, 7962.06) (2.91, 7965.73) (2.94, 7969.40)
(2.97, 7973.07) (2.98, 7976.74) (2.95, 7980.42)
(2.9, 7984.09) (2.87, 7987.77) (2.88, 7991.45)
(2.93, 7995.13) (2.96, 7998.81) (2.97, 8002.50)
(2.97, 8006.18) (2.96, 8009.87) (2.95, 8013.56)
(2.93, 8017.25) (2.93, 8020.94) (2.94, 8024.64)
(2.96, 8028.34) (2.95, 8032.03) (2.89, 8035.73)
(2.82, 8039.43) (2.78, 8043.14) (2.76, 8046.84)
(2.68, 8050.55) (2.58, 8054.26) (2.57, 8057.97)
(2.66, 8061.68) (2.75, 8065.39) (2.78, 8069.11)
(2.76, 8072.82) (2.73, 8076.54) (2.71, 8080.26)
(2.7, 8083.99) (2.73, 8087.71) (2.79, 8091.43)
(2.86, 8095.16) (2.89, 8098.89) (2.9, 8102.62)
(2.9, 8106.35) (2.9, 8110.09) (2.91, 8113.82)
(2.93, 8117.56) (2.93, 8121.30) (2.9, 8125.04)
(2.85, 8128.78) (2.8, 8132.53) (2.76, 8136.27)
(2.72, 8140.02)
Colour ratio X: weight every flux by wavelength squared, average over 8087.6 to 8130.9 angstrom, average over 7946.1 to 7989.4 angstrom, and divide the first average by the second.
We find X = 1.02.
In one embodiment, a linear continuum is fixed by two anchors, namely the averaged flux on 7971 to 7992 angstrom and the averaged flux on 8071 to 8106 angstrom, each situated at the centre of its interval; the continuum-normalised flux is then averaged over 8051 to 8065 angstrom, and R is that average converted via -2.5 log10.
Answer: 0.08 mag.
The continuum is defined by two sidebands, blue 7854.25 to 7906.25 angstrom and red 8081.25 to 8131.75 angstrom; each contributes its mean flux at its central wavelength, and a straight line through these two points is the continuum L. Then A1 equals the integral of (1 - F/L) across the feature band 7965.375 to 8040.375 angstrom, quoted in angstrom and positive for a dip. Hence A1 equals 0.4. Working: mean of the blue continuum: 3.06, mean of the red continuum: 2.86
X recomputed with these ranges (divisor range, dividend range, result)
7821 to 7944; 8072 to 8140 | 0.97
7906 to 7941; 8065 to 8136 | 0.95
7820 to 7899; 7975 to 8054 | 0.99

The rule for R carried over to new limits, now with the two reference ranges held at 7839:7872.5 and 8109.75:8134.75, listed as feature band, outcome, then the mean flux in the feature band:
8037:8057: 0.08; 2.72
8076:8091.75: 0.07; 2.73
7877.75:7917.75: -0.02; 3.08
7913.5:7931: -0.04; 3.12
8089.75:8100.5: 0.02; 2.85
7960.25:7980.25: 0.02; 2.94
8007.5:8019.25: 0.00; 2.95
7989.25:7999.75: 0.02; 2.92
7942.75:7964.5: 0.03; 2.93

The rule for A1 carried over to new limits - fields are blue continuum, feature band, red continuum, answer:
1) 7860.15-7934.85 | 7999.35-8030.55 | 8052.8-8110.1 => -0.82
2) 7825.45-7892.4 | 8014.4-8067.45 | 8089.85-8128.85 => 2.44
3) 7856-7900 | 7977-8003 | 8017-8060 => -0.35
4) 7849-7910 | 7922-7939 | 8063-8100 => -0.62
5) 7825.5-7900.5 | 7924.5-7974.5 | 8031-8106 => -0.88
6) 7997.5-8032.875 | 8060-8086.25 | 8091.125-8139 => 1.60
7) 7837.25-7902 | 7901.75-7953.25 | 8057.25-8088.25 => -1.78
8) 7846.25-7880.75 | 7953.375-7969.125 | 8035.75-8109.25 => 0.13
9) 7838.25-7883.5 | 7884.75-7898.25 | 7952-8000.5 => -0.06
